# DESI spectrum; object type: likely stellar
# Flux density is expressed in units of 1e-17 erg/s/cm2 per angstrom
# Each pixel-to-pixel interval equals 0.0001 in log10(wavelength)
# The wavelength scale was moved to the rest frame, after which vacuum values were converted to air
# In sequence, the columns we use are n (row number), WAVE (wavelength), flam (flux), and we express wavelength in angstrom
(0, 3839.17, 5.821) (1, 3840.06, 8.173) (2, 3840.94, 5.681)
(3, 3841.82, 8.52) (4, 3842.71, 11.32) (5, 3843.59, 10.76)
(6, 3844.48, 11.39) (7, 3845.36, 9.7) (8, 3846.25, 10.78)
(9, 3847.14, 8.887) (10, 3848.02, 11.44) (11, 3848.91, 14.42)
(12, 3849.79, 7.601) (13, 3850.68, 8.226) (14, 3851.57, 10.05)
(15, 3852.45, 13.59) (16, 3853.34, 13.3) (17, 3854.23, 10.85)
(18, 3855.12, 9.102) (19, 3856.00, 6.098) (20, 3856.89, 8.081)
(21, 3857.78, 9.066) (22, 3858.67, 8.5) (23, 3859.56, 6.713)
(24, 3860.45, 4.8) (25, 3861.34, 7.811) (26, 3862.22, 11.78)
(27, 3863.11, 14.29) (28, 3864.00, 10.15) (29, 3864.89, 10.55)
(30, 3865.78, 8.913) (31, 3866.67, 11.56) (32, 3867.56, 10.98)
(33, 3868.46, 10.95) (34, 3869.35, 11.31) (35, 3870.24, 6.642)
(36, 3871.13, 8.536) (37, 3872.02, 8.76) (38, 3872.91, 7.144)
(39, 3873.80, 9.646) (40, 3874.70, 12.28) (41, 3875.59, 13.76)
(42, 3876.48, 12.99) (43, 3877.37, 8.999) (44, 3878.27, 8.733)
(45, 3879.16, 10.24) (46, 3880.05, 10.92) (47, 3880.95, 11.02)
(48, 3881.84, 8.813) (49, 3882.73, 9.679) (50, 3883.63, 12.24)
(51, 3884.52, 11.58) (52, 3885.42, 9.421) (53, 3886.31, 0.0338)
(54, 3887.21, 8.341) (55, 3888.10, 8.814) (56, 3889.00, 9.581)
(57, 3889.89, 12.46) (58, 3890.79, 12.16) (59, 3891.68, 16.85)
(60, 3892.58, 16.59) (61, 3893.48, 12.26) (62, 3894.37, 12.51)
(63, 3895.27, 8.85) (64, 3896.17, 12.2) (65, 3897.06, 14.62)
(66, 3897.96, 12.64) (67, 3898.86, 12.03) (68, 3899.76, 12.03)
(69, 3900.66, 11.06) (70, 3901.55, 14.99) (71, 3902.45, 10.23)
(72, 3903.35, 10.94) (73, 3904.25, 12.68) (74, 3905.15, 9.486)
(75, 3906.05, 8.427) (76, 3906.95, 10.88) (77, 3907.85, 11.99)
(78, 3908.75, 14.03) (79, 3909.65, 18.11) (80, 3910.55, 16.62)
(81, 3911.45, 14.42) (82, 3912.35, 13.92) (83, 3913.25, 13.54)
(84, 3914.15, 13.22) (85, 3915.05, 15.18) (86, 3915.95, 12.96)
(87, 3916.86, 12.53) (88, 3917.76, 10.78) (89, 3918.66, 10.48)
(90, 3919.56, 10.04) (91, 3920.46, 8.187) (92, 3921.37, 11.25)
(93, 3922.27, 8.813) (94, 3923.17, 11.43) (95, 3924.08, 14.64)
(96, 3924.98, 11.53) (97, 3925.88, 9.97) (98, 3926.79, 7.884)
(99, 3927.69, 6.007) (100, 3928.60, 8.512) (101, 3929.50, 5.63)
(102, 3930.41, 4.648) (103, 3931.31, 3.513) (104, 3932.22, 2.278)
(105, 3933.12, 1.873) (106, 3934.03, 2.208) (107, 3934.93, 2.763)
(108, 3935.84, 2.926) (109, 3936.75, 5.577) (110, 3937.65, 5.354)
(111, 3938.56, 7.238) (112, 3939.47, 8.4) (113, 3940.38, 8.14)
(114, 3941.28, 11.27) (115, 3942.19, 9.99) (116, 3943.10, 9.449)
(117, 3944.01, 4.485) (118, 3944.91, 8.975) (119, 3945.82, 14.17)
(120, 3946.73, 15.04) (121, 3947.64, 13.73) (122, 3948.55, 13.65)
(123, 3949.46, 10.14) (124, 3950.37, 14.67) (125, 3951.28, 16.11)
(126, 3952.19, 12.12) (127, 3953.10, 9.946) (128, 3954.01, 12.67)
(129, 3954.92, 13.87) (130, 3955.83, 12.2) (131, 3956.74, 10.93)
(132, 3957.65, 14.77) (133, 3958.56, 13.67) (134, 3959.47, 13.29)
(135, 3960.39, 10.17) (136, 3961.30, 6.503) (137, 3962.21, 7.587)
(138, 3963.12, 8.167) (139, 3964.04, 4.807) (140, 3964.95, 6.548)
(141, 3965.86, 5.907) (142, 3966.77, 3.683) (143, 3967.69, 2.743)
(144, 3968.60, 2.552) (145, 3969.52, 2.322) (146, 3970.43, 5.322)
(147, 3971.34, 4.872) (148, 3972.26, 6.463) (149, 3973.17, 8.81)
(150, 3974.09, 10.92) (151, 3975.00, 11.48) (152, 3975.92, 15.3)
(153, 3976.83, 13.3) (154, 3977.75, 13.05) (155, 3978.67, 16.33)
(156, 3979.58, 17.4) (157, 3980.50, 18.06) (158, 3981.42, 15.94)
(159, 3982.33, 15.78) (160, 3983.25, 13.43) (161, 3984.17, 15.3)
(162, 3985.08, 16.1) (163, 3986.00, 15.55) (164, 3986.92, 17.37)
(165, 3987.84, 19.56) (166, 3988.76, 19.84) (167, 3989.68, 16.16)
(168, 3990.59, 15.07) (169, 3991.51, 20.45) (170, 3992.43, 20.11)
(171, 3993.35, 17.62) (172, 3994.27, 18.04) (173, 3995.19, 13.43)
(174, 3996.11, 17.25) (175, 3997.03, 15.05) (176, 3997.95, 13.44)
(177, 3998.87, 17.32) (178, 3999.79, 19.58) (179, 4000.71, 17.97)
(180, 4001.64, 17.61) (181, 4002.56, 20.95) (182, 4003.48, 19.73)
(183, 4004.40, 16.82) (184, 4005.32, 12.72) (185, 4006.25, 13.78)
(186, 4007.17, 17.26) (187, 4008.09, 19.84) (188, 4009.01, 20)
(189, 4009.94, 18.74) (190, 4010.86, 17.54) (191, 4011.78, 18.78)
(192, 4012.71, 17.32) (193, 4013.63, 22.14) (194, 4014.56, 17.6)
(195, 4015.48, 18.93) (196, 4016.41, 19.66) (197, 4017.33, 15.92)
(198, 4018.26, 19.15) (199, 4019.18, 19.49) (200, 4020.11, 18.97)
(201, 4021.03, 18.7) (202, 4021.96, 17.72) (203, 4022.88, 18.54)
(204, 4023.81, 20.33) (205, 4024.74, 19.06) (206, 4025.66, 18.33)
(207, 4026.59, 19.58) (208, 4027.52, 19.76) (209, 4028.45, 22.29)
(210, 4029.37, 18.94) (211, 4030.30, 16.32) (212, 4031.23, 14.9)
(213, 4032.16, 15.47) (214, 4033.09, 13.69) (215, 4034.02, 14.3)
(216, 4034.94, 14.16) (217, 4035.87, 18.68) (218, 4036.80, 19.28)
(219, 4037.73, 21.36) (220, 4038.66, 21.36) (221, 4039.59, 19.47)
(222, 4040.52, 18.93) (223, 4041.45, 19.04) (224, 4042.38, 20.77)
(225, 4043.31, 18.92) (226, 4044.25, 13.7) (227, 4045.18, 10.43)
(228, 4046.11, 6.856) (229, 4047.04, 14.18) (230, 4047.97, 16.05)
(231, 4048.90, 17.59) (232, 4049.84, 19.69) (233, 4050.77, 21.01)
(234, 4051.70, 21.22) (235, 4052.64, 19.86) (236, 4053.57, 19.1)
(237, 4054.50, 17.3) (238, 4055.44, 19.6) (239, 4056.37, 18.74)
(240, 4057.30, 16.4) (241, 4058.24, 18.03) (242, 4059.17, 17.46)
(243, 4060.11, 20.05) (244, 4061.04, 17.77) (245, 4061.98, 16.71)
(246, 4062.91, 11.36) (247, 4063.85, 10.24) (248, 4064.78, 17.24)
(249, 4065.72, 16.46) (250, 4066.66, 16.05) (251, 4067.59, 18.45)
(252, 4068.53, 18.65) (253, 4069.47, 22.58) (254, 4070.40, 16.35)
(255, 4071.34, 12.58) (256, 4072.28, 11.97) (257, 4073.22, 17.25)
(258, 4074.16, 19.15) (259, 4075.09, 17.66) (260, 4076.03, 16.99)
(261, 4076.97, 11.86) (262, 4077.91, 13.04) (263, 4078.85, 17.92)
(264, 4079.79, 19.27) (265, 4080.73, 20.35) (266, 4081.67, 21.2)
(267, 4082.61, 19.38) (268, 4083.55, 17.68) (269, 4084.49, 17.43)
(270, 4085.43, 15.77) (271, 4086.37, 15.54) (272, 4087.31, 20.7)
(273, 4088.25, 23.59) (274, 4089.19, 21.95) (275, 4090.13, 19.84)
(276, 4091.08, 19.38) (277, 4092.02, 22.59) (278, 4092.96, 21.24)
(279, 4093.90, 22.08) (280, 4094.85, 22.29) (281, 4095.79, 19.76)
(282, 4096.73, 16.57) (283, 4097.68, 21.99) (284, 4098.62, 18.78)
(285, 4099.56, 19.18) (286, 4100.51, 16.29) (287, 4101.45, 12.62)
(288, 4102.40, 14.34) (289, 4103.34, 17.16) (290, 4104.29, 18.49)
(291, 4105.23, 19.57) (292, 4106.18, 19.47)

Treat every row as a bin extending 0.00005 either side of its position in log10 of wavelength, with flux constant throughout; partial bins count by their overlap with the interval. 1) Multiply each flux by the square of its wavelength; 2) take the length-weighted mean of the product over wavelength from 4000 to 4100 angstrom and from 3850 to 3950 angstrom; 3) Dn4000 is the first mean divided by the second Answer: 1.91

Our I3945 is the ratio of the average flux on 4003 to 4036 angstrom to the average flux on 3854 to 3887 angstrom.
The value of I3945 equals 1.88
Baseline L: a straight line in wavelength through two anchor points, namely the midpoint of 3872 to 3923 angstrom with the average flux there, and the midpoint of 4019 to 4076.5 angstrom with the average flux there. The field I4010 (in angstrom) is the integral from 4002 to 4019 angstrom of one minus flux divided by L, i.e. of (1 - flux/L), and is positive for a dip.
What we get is -2.34 angstrom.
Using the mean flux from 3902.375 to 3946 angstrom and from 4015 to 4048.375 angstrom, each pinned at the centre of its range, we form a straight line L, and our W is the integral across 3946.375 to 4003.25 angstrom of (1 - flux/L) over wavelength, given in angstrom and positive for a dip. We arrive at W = 1.5 angstrom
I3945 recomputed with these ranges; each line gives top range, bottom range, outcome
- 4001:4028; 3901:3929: 1.57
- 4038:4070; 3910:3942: 1.94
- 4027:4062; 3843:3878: 1.76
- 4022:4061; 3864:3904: 1.65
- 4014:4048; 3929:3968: 2.03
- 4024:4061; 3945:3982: 1.66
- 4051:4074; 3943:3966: 1.56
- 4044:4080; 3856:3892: 1.69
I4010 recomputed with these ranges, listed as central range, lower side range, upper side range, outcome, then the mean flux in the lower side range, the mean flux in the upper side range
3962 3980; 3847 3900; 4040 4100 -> 7.36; 10.4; 17.8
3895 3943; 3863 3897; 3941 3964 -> 4.33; 10.6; 11.4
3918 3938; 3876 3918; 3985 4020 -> 9.38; 11.8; 17.8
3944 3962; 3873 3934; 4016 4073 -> 1.25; 10.7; 17.5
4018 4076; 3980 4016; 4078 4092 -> 2.87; 17.4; 19.2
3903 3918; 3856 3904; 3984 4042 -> -0.96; 10.5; 17.9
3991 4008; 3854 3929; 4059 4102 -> -2.70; 10.8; 17.9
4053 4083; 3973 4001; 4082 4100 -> 2.94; 16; 19.8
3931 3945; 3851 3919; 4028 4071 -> 7.76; 11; 17.3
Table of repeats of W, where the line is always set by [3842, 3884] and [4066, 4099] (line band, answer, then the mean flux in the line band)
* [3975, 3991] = -1.4 angstrom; 16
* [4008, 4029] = -3.9 angstrom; 19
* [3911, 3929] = 1.4 angstrom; 11.3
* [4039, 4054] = -0.2 angstrom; 17.3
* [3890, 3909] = -1.3 angstrom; 12.2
